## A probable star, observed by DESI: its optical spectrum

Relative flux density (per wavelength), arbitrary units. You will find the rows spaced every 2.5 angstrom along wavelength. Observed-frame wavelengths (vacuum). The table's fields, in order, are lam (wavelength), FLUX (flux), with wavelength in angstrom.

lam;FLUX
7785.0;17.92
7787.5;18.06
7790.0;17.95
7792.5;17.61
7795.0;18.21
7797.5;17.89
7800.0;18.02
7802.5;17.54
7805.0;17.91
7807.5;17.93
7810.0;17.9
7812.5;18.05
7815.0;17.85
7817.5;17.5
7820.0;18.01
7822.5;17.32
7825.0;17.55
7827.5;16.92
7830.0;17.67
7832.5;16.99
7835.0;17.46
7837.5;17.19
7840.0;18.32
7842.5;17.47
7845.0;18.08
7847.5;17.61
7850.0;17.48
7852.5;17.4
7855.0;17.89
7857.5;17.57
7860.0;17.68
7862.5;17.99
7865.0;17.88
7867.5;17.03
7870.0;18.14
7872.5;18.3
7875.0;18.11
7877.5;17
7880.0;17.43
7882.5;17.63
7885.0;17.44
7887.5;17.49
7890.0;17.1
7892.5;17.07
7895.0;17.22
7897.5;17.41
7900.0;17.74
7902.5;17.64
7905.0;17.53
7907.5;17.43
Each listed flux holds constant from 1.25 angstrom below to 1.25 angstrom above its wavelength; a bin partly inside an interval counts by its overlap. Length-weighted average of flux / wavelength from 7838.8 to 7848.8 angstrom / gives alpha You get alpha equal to 17.9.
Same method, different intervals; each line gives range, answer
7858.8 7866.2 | 17.9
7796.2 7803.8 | 17.8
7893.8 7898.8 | 17.3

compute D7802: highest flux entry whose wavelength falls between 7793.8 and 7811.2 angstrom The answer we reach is 18.21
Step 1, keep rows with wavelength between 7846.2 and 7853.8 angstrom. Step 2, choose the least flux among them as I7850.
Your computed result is 17.4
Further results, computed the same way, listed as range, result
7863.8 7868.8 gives 17.03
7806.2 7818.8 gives 17.5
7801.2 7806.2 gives 17.54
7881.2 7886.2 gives 17.44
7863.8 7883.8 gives 17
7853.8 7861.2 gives 17.57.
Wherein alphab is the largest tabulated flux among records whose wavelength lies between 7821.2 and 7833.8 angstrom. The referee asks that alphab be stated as 17.67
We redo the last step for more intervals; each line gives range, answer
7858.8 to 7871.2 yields 18.14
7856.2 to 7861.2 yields 17.68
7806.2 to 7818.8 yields 18.05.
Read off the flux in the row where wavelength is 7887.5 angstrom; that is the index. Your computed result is 17.49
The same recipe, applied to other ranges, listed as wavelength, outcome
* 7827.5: 16.92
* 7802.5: 17.54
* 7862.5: 17.99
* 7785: 17.92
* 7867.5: 17.03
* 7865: 17.88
